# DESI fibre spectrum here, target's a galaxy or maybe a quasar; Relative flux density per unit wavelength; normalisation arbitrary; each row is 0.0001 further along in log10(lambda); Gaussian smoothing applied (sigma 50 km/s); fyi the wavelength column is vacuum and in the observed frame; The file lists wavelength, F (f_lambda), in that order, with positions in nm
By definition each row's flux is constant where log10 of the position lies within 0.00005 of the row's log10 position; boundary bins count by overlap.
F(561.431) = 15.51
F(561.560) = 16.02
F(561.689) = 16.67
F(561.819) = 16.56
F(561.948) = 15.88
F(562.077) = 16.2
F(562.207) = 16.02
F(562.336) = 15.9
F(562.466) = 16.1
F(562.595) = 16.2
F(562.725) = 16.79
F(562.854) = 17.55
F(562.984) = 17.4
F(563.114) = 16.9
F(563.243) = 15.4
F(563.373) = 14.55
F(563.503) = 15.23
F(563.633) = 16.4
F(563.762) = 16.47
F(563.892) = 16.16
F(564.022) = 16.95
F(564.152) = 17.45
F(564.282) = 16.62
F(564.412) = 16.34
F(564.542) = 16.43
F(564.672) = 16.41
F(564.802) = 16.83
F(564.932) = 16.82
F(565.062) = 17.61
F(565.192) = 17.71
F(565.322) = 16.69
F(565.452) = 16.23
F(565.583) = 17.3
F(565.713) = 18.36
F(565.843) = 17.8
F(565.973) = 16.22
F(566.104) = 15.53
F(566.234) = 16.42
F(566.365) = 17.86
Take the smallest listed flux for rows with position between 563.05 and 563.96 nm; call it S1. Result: 14.55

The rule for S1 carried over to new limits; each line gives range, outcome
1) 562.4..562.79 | 16.1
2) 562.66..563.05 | 16.79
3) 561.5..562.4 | 15.88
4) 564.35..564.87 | 16.34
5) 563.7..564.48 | 16.16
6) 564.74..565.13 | 16.82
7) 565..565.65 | 16.23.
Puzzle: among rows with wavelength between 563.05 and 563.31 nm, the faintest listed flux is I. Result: 15.4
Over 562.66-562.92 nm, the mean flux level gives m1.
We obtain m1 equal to 17.2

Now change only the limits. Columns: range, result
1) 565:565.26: 17.7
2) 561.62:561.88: 16.6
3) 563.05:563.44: 15.6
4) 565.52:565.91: 17.9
